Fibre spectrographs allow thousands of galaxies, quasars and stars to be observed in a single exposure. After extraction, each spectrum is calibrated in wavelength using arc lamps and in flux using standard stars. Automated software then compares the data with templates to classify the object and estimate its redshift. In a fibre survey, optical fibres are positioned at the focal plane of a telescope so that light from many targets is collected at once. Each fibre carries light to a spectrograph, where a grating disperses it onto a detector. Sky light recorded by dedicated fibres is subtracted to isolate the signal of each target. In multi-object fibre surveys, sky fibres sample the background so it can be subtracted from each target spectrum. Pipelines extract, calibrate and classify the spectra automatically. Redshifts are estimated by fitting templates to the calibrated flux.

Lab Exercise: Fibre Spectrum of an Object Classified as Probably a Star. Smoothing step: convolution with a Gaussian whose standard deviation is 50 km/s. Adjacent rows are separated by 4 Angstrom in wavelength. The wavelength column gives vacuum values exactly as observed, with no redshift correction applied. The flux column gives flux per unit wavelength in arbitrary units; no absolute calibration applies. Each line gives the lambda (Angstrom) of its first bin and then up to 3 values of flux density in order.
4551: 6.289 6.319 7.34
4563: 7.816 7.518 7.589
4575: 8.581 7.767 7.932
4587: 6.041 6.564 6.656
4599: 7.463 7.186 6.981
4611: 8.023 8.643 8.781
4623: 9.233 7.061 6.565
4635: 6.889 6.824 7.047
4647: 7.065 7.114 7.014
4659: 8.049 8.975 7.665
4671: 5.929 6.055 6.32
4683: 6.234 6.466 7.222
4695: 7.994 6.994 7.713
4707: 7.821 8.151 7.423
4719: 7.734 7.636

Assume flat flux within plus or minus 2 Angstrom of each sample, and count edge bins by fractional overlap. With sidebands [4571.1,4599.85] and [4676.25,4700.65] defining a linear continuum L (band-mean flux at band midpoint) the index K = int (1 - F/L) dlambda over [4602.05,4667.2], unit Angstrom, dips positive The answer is -4.76 Angstrom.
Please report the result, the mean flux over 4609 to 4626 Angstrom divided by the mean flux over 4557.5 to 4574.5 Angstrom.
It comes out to 1.12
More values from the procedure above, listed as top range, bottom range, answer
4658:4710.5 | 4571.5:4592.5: 0.97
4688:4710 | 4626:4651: 1.09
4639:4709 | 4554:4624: 0.94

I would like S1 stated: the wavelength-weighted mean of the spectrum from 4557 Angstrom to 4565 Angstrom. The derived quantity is 7.58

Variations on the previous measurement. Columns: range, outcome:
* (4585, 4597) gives 6.42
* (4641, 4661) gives 7.26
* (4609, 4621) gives 8.48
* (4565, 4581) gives 7.86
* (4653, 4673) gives 7.53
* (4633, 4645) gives 6.92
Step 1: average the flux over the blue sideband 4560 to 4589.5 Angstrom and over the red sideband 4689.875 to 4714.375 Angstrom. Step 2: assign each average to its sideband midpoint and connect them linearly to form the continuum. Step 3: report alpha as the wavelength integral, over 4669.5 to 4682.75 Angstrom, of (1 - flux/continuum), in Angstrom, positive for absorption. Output 2.6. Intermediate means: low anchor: 7.58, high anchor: 7.65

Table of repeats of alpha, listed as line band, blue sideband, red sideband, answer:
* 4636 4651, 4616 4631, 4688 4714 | 1.89 Angstrom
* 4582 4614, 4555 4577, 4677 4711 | 1.65 Angstrom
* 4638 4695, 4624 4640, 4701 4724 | 2.11 Angstrom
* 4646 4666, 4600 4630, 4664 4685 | -2.01 Angstrom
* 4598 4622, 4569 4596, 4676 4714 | -2.06 Angstrom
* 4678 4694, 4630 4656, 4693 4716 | 1.73 Angstrom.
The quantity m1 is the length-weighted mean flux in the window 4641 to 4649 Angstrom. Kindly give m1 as 7.06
